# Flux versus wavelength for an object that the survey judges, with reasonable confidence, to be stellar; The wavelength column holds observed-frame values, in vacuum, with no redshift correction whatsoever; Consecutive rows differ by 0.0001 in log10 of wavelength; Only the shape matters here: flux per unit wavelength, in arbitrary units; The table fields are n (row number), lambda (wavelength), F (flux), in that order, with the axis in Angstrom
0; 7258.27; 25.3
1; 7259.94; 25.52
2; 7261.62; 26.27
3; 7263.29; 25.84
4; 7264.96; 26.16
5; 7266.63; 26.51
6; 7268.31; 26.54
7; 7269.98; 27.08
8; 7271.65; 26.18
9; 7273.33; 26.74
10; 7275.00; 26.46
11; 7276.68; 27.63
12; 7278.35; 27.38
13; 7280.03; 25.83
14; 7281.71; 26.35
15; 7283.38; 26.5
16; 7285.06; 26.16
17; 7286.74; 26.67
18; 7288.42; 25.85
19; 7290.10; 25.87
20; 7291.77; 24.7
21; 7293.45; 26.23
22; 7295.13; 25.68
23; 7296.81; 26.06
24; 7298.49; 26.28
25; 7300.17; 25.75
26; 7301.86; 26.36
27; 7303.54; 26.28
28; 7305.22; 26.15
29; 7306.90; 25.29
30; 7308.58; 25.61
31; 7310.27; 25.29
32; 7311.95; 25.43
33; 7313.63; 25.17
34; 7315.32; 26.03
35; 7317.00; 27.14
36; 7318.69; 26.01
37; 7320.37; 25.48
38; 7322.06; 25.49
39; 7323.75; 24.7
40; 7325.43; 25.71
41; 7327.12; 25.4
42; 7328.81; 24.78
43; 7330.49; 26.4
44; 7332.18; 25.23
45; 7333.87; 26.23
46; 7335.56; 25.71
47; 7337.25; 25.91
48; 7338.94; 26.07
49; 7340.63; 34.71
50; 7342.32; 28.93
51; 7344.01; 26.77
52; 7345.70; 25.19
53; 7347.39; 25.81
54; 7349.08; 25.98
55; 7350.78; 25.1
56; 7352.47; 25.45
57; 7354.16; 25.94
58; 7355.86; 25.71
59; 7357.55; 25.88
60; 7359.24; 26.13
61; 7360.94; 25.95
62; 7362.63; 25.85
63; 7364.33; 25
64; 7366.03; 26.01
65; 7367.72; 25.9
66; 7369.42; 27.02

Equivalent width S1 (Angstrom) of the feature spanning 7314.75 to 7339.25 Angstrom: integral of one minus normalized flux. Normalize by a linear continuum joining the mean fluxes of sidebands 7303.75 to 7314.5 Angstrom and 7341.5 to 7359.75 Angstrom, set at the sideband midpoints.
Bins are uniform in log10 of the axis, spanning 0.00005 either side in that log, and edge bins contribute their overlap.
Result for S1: 0.0 Angstrom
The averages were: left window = 25.5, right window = 26.1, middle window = 25.7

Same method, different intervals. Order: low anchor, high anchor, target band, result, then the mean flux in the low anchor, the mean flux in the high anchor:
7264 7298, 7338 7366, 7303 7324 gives 0.6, 26.3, 26.5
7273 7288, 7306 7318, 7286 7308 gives 0.2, 26.6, 25.7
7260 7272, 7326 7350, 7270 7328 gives 1.0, 26.3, 26.6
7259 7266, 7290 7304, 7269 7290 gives -0.5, 26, 25.9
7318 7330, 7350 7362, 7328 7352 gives -1.0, 25.4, 25.8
